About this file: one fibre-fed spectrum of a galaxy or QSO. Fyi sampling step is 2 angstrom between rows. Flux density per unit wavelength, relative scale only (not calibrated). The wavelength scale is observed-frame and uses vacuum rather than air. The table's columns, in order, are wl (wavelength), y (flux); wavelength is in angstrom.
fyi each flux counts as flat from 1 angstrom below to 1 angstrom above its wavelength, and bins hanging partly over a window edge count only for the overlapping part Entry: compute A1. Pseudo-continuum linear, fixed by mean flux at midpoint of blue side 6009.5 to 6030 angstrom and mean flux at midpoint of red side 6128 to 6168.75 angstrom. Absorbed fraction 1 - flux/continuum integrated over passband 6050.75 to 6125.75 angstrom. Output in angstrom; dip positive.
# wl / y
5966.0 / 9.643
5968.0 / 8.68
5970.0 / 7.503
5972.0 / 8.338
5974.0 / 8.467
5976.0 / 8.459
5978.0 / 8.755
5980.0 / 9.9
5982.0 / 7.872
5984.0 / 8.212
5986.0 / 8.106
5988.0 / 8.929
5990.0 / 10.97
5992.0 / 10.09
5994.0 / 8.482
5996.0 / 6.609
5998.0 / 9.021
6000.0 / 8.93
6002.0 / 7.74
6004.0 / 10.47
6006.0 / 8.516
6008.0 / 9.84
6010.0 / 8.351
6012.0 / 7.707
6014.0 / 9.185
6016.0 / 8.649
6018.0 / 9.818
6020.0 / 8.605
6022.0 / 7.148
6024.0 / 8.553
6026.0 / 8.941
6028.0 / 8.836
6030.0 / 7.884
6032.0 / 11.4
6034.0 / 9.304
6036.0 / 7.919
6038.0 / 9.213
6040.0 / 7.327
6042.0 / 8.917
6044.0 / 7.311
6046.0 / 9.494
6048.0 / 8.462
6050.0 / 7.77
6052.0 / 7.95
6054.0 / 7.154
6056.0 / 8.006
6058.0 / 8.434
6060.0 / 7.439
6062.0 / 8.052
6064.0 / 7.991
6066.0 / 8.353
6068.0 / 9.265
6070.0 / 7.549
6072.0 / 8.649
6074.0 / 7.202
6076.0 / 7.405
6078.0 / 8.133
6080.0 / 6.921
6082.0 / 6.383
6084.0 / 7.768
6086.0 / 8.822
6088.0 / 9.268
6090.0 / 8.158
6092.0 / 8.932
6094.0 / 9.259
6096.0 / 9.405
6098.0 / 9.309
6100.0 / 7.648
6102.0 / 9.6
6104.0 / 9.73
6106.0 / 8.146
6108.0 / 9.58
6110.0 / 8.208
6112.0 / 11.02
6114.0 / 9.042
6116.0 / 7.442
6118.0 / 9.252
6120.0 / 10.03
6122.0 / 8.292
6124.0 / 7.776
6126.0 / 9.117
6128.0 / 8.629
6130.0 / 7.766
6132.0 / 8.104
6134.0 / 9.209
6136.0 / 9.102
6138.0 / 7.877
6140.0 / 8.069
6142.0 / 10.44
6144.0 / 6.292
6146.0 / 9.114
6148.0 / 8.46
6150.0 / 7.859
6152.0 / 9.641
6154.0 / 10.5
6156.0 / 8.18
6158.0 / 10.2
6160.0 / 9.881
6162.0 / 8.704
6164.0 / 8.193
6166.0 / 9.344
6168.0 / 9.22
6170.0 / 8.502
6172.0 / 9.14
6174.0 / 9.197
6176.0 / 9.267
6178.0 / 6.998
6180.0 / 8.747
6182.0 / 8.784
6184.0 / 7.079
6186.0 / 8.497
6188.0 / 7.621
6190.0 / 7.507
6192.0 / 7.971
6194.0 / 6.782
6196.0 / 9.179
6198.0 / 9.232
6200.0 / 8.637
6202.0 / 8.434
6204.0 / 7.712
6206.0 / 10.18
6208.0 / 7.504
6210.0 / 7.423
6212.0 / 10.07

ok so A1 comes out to 2.2 angstrom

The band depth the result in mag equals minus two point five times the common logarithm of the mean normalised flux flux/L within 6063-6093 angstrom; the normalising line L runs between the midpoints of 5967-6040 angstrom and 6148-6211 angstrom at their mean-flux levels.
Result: 0.08 mag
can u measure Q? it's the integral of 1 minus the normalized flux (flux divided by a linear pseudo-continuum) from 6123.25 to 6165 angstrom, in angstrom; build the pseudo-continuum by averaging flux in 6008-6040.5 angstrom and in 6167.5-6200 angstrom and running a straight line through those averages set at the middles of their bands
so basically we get -1.4 angstrom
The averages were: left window 8.73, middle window 8.73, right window 8.35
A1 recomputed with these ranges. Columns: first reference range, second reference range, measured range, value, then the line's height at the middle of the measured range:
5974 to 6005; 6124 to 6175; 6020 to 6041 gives 0.4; 8.82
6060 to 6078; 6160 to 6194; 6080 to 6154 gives -4.4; 8.2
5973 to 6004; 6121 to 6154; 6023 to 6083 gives 3.2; 8.67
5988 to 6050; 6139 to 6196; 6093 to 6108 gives -0.7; 8.67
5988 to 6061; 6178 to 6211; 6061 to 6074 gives 0.4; 8.51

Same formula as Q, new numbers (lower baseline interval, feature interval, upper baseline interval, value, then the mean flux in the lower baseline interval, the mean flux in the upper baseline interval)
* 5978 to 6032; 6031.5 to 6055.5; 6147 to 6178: 1.1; 8.79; 9.02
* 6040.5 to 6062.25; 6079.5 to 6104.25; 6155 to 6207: -0.9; 8.07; 8.58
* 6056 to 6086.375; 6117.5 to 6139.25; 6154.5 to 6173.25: 0.0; 7.88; 9.08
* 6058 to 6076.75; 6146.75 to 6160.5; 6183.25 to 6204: -2.0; 8.02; 8.09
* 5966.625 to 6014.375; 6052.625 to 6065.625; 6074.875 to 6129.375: 1.2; 8.71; 8.63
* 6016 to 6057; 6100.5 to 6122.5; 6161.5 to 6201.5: -1.7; 8.5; 8.43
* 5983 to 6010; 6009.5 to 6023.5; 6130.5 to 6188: 0.6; 8.9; 8.71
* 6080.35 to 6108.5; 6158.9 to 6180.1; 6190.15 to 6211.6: -1.1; 8.66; 8.32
